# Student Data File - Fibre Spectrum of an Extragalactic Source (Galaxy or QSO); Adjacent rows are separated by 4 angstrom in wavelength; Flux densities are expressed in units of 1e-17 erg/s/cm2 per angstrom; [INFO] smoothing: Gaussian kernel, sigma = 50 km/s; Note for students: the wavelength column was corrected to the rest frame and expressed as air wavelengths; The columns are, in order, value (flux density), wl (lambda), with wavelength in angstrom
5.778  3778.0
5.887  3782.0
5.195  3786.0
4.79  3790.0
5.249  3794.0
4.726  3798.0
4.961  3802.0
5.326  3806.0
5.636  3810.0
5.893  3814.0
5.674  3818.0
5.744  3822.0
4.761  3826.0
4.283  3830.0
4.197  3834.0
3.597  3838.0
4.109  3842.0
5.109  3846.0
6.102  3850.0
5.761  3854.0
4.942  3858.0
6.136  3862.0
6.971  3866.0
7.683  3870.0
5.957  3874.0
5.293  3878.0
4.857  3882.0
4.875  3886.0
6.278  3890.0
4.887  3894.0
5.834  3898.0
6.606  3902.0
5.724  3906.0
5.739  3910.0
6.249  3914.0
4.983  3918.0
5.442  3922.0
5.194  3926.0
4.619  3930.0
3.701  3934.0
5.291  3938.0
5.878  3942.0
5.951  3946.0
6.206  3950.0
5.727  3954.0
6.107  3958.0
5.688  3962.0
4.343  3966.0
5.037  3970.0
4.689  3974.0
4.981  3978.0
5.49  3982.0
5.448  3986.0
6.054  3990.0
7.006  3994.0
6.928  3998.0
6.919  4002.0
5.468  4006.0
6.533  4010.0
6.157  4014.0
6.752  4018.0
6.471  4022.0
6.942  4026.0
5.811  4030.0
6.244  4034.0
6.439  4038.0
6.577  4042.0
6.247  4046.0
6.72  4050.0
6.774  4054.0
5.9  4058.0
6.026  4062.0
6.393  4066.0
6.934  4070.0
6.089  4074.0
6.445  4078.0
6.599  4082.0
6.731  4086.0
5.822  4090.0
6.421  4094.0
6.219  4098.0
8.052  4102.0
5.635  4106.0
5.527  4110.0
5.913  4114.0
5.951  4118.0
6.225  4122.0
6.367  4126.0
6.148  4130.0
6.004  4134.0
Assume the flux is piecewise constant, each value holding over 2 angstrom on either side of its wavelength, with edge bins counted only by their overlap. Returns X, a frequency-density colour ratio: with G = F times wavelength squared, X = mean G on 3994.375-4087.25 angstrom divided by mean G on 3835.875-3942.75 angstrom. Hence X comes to 1.3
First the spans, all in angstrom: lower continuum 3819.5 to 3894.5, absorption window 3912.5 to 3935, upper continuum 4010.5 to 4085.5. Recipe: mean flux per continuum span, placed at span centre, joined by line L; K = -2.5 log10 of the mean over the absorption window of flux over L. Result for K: 0.133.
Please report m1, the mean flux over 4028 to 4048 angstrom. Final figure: 6.26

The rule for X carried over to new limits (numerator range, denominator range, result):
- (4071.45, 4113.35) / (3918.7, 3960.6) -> 1.27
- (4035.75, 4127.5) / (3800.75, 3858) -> 1.42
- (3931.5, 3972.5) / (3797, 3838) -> 1.14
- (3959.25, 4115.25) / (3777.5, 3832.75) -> 1.32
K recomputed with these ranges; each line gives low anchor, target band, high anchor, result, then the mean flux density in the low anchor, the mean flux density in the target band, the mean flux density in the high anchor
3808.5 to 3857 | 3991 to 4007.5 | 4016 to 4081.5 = -0.08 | 5.06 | 6.58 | 6.43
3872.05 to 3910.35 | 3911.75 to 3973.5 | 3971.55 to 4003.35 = 0.08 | 5.6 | 5.35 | 5.91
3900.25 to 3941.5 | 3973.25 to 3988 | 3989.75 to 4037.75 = 0.17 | 5.37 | 5.19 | 6.45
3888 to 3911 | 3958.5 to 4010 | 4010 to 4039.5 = 0.09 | 5.85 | 5.72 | 6.41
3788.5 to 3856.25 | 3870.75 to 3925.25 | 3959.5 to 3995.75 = -0.08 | 5.06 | 5.63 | 5.41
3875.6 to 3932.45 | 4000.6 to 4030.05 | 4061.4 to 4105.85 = -0.05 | 5.46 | 6.41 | 6.5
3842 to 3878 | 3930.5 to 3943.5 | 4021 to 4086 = 0.25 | 5.93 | 4.88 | 6.42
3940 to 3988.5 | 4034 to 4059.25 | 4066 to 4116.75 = -0.07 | 5.47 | 6.44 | 6.36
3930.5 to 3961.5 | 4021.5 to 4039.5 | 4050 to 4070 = -0.04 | 5.51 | 6.37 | 6.38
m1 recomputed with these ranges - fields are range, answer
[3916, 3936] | 4.79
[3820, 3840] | 4.52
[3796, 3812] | 5.16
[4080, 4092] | 6.38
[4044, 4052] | 6.48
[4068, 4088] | 6.56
